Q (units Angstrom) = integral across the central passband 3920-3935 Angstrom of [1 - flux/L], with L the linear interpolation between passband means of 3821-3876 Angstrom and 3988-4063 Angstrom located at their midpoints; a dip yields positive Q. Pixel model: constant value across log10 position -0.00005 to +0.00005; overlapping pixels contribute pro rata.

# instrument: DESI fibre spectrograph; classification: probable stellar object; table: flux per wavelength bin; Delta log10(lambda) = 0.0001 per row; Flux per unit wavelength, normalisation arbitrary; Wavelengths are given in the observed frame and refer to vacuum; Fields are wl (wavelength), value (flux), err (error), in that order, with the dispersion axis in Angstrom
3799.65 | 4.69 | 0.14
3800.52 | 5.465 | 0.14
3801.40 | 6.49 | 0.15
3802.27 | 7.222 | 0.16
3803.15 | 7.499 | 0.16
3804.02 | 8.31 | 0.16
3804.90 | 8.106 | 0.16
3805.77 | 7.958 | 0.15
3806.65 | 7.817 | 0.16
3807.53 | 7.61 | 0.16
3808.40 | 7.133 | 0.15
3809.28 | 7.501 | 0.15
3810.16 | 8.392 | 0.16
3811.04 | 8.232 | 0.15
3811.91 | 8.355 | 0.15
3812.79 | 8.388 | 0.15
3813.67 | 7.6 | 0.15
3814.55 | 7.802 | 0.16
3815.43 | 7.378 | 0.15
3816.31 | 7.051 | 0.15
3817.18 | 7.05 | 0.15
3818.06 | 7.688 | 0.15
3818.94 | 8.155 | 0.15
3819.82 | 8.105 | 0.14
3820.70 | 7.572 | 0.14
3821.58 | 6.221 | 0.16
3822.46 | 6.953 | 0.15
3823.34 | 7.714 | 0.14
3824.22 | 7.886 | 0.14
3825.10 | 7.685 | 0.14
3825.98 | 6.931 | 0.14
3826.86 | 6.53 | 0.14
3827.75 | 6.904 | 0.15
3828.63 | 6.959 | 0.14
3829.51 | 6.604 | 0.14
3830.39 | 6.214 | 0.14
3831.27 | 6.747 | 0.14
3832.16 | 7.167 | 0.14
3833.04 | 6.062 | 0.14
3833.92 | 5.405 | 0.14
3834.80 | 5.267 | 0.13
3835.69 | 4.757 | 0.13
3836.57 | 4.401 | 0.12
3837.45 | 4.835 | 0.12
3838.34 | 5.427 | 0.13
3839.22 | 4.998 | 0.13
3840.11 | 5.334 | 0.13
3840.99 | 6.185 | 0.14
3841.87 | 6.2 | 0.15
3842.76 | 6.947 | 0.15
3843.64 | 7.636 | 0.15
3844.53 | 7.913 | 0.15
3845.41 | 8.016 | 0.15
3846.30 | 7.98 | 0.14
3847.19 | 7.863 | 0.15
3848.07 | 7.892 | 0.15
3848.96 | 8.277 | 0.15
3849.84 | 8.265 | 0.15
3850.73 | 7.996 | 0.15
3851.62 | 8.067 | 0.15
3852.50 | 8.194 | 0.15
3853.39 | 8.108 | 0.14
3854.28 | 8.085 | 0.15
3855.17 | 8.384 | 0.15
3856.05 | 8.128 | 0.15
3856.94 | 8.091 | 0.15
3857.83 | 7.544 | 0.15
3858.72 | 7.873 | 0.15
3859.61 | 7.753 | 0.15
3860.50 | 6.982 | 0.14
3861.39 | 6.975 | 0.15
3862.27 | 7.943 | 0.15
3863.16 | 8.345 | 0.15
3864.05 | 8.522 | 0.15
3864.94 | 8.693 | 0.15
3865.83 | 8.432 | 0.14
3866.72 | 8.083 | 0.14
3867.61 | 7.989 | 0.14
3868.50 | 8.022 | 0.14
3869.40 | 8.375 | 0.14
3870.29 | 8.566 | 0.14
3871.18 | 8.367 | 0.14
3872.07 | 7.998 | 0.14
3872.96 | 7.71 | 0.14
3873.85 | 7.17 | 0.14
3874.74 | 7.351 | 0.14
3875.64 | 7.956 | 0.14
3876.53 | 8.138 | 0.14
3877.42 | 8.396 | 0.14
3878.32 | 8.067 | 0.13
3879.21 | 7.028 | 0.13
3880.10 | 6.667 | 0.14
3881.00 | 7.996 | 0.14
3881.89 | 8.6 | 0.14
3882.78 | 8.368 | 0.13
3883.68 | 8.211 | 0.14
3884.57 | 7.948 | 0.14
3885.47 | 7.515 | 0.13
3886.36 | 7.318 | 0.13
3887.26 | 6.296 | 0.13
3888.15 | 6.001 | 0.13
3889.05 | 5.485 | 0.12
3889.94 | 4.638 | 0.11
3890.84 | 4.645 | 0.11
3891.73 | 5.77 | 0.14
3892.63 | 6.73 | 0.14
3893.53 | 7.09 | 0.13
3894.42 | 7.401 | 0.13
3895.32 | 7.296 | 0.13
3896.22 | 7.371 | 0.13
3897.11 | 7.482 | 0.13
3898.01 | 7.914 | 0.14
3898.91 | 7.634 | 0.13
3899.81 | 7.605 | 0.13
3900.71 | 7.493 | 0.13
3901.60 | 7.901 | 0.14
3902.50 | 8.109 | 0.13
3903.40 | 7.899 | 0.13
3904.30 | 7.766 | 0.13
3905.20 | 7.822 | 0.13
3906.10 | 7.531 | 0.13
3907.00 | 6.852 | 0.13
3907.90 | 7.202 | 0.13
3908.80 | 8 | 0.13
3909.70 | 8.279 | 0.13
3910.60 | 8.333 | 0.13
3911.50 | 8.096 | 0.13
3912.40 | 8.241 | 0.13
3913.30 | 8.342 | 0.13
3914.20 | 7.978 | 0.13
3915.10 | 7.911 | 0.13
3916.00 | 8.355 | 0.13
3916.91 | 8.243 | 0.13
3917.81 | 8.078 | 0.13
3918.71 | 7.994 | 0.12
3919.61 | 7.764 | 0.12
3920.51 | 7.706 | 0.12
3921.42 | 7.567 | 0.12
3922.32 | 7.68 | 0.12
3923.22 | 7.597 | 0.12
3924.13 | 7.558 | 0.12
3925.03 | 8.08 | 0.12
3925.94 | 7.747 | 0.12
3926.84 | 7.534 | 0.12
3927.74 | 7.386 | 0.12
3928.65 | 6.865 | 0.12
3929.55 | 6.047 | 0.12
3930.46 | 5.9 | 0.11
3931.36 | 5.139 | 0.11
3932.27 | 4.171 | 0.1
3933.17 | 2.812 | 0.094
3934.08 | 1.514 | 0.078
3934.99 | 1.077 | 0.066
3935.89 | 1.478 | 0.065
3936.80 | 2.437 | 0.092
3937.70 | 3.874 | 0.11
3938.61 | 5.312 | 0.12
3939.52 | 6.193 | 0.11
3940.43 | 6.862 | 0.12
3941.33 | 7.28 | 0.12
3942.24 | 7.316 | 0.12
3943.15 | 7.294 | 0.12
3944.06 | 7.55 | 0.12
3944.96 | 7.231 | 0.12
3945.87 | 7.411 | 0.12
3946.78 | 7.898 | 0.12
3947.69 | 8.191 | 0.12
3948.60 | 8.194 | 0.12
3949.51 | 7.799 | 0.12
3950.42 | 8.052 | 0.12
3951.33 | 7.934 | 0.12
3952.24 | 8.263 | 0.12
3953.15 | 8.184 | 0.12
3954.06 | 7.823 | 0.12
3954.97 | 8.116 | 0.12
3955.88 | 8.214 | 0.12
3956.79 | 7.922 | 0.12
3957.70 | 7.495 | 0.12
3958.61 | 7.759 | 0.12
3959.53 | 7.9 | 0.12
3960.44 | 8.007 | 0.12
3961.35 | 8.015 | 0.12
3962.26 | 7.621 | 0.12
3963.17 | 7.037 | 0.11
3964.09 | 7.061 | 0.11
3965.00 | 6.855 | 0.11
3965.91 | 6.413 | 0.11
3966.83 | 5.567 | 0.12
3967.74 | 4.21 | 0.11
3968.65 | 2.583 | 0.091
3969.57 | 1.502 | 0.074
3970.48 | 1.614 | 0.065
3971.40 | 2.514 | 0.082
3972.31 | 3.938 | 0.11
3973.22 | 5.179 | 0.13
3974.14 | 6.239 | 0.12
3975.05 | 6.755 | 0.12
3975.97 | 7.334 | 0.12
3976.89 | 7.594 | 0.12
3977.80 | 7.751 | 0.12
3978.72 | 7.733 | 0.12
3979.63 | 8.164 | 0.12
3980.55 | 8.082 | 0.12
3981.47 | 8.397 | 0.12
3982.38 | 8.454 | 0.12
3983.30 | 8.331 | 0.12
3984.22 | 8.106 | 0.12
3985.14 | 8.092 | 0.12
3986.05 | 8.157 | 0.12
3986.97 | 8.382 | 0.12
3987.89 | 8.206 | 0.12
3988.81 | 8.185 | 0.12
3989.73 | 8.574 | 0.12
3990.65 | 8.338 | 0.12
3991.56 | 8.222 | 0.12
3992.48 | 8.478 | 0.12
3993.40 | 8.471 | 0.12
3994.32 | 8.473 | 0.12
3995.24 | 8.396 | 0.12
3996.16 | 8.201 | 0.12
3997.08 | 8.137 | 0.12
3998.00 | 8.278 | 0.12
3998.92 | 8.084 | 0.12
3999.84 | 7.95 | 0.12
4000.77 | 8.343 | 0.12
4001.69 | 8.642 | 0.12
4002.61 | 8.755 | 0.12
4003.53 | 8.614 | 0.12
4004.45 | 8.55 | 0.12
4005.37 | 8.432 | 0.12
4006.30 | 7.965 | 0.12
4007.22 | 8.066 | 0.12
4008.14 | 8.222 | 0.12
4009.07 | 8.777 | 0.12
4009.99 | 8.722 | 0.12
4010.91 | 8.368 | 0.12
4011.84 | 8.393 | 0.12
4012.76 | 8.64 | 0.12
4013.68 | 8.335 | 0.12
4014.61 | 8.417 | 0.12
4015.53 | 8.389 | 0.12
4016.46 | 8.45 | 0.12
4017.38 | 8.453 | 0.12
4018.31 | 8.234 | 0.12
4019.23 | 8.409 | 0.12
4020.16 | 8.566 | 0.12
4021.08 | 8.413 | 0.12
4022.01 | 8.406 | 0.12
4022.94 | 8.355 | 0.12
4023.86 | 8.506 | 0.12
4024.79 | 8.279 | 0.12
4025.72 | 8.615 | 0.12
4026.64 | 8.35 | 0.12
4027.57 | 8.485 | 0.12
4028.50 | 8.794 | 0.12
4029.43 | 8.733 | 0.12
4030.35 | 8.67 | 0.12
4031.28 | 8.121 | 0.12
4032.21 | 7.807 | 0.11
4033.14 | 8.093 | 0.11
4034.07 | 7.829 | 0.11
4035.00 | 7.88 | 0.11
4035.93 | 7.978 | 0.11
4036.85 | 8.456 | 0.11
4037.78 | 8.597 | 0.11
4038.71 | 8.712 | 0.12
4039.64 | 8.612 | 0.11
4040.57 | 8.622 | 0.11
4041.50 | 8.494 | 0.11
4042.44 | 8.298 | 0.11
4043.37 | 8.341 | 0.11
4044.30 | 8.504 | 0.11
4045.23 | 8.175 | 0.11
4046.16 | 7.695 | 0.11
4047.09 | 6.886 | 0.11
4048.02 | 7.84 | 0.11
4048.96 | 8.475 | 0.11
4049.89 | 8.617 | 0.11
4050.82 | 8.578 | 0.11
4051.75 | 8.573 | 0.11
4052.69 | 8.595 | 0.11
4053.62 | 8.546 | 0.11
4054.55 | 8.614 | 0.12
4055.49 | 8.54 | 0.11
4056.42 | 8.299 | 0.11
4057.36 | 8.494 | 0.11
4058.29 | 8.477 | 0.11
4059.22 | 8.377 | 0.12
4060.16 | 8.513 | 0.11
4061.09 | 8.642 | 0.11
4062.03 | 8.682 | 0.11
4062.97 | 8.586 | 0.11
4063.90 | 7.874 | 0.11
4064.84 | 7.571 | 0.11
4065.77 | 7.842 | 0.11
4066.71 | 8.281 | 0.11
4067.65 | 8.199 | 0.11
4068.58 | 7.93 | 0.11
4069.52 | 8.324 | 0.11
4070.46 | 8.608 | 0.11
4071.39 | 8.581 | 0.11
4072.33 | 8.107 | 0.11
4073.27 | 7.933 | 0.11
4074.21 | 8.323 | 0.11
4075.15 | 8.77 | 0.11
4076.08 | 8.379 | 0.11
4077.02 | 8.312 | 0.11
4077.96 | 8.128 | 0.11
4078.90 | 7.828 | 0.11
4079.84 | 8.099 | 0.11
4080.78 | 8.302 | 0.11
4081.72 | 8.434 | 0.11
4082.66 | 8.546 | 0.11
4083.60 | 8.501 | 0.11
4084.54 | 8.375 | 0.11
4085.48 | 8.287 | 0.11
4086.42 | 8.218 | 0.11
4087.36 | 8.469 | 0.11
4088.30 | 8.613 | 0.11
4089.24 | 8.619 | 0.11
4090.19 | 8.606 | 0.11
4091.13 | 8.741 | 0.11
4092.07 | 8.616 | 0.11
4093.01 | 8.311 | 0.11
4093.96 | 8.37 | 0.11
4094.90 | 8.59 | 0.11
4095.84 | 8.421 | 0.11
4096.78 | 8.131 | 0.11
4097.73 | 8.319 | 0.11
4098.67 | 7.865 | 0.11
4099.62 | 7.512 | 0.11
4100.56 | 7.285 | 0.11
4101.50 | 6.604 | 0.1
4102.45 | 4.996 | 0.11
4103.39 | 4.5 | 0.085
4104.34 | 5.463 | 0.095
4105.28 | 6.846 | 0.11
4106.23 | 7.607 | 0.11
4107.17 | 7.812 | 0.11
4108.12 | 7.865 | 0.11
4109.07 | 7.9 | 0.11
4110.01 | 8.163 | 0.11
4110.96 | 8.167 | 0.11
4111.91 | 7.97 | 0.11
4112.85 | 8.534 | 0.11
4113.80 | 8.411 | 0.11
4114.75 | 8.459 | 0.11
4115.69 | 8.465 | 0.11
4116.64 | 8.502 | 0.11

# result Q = 3.1 Angstrom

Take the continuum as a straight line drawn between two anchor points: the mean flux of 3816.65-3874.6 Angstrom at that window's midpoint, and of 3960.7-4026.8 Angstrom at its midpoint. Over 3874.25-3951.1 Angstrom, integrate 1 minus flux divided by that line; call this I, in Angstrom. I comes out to 4.5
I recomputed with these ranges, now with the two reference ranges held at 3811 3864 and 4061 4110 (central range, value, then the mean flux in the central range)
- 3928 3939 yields 5.2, 3.94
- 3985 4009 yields -1.9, 8.33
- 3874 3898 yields 0.6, 7.16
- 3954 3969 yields 1.2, 6.99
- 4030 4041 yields -0.6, 8.28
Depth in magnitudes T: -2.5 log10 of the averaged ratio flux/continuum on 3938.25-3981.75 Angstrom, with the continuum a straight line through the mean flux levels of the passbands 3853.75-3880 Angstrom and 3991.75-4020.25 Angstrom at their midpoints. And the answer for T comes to 0.20 mag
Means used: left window 7.95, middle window 6.84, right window 8.39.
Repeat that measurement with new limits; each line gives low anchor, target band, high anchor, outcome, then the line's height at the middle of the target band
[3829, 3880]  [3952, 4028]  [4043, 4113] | 0.02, 7.8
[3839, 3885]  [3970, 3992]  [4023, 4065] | 0.14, 8.16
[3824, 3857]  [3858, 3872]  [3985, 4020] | -0.13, 7.15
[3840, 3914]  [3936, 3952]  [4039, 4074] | 0.16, 7.88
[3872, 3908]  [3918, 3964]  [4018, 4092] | 0.13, 7.64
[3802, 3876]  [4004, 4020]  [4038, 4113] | -0.06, 7.93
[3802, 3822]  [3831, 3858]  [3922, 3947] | 0.04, 7.22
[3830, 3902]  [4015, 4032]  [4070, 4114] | -0.09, 7.77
